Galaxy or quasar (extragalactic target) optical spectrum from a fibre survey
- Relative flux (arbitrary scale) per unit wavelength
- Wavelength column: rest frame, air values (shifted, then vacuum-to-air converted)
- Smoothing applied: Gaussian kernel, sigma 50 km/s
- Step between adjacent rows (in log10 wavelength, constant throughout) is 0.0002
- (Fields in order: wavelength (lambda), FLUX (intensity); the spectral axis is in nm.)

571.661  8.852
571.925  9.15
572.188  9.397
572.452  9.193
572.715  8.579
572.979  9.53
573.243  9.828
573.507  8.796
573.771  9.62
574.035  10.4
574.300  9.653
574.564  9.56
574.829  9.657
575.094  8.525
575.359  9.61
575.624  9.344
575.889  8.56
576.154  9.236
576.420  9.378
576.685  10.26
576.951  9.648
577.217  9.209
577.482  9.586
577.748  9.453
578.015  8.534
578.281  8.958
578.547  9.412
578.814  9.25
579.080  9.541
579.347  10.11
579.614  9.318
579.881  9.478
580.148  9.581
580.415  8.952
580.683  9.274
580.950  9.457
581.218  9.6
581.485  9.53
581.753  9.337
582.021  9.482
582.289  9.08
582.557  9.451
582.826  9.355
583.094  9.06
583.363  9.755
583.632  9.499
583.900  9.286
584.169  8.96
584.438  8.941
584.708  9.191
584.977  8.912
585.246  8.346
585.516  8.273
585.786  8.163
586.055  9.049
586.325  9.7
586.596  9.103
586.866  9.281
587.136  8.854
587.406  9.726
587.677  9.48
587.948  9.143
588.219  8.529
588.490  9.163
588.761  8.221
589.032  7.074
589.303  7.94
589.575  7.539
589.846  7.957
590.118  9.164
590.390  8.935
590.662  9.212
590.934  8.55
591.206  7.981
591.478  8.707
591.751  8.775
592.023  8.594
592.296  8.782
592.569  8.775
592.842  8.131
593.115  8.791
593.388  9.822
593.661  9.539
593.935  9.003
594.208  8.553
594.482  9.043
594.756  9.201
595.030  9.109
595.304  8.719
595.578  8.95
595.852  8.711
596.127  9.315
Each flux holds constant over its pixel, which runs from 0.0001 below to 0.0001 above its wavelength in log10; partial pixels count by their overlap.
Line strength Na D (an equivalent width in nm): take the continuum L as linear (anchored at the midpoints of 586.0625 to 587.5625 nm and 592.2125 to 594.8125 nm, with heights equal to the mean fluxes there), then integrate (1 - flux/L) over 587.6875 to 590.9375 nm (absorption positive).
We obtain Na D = 0.24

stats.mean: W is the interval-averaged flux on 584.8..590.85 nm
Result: 8.72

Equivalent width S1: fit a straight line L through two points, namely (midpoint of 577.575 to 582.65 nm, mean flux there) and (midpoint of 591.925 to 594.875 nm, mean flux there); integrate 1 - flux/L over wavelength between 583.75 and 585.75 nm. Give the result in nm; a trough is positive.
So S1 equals 0.086 nm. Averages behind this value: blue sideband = 9.36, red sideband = 8.93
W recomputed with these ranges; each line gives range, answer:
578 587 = 9.22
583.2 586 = 8.94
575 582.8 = 9.35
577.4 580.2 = 9.37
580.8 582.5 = 9.42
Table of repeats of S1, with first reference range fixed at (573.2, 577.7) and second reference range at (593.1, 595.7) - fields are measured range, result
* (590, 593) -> 0.15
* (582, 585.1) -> 0.02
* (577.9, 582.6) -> 0.00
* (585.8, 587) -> 0.01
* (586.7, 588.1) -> -0.01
